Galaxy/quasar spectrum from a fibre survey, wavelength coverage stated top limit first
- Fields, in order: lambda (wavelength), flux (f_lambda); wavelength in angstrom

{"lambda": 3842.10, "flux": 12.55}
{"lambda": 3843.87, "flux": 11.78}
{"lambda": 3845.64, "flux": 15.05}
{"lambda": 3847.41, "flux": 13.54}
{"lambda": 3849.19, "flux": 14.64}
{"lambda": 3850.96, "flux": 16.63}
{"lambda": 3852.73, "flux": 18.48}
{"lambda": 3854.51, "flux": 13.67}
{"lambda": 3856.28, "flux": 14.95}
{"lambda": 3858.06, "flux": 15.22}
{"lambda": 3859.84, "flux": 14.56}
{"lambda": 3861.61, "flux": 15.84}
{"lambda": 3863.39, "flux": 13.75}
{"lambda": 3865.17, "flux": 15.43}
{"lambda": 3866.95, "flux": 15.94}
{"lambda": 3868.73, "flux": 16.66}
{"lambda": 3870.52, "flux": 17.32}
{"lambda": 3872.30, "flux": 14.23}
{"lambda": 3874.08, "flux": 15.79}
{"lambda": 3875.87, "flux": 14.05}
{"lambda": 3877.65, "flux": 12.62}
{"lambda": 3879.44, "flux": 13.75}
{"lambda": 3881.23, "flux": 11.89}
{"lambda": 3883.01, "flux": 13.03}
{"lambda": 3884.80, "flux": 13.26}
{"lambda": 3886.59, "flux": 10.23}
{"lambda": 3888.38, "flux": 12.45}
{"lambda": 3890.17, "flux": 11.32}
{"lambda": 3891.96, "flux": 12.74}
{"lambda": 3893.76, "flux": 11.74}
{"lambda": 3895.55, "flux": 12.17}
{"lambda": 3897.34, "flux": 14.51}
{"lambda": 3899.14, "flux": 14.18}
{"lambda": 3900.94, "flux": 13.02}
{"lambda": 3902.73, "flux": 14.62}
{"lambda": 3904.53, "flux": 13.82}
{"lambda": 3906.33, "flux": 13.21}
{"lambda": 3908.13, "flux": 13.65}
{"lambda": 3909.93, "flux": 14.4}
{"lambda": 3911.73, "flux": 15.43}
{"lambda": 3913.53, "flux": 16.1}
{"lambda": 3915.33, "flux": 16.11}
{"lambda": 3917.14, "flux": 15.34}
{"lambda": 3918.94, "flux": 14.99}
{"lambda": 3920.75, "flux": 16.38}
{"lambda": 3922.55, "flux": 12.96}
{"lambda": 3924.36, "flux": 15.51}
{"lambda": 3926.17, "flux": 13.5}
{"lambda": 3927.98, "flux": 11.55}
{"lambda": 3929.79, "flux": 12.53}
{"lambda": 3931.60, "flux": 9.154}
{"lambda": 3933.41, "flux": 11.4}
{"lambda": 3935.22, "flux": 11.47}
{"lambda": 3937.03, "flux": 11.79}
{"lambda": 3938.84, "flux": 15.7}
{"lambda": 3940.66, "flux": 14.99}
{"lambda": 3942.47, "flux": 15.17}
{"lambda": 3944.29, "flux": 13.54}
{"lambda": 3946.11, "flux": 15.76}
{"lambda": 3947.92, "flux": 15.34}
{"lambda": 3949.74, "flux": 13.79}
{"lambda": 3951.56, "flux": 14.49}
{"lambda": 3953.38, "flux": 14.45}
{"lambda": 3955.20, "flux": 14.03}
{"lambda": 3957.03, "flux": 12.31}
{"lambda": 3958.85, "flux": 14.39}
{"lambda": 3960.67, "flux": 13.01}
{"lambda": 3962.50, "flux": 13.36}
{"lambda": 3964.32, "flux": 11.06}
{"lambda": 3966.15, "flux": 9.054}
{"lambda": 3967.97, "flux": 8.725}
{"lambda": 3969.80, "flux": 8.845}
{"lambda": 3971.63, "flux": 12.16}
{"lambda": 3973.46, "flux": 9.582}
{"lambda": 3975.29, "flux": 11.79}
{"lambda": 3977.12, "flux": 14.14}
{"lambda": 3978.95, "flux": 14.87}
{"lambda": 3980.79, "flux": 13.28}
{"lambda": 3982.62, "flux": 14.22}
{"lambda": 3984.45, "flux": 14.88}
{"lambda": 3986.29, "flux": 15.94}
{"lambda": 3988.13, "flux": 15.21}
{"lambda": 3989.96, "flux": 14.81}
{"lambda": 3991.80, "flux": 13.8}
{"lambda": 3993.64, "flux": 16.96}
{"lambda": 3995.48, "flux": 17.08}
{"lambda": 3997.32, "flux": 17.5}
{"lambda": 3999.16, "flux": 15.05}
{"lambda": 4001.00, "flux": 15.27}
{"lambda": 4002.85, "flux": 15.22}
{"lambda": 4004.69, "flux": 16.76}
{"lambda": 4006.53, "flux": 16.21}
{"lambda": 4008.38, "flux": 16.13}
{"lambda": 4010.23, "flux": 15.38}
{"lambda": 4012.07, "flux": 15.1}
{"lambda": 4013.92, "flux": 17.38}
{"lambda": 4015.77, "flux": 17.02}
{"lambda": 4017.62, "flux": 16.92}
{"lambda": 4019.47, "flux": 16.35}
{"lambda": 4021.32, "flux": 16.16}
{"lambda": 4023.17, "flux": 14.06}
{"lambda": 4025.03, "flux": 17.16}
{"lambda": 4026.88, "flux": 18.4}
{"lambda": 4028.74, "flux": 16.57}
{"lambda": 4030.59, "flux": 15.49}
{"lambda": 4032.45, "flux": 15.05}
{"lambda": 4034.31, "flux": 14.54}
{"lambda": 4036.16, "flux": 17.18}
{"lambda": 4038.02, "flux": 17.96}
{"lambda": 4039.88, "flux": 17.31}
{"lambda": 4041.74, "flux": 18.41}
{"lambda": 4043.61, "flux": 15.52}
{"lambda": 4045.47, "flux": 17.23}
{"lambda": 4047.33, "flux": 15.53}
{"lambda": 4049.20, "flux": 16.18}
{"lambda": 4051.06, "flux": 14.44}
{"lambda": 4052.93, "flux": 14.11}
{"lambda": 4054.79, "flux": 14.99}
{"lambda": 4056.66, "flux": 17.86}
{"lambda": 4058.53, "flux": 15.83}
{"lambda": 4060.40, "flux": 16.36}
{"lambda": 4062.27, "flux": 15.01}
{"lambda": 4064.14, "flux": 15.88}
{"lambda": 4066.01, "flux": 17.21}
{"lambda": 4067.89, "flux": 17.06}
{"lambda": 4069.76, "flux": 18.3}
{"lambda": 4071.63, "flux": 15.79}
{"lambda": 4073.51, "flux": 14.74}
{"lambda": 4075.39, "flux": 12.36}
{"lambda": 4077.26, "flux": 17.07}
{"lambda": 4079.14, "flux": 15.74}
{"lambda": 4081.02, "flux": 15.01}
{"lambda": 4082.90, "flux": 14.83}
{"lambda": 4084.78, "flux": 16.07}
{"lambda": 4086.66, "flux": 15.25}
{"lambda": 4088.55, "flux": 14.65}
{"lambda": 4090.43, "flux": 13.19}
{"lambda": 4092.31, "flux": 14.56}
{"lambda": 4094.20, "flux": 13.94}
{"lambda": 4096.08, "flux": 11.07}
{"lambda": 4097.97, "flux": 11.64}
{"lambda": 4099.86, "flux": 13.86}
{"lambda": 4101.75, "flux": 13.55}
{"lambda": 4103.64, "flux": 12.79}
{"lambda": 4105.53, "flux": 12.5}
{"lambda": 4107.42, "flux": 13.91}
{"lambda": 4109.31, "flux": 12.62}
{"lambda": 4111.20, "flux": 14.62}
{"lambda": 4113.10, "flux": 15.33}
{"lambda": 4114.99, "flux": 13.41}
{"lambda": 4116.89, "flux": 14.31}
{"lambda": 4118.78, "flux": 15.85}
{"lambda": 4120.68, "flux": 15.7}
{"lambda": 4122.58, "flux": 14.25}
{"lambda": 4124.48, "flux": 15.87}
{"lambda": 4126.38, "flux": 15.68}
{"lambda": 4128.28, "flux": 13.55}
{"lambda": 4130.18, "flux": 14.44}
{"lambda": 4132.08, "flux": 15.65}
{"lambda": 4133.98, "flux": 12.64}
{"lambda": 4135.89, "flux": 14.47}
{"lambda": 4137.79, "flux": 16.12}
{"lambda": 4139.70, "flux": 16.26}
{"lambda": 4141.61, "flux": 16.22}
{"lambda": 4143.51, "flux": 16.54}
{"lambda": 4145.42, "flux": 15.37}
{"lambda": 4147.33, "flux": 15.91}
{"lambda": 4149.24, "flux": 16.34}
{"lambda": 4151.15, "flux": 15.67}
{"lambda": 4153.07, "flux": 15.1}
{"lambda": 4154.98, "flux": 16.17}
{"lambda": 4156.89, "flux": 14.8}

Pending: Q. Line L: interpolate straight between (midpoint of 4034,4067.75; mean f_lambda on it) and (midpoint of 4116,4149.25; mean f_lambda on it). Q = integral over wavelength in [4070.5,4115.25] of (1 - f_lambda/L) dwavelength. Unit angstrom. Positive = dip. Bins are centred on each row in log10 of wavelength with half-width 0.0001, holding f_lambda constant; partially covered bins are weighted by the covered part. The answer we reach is 4.6 angstrom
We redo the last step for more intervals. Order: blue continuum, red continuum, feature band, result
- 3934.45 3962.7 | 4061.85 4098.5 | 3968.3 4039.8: -4.0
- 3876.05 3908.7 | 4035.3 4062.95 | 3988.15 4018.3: -1.4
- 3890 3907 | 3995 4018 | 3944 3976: 5.1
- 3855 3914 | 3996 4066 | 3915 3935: 1.6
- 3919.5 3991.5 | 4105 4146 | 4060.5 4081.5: -2.3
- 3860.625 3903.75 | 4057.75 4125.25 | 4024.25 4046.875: -3.5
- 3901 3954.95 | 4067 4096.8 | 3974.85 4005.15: -1.5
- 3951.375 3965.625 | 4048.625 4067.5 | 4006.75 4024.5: -1.7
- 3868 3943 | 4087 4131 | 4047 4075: -4.0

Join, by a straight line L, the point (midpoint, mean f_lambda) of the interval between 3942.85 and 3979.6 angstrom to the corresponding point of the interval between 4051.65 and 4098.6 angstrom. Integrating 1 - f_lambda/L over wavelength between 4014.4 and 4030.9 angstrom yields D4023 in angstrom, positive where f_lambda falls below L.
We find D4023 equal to -2.9 angstrom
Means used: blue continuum 12.8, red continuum 15.2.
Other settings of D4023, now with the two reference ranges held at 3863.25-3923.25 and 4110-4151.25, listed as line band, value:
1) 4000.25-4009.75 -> -0.9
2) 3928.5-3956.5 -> 1.5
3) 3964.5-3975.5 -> 3.4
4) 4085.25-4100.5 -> 1.4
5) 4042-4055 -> -0.7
